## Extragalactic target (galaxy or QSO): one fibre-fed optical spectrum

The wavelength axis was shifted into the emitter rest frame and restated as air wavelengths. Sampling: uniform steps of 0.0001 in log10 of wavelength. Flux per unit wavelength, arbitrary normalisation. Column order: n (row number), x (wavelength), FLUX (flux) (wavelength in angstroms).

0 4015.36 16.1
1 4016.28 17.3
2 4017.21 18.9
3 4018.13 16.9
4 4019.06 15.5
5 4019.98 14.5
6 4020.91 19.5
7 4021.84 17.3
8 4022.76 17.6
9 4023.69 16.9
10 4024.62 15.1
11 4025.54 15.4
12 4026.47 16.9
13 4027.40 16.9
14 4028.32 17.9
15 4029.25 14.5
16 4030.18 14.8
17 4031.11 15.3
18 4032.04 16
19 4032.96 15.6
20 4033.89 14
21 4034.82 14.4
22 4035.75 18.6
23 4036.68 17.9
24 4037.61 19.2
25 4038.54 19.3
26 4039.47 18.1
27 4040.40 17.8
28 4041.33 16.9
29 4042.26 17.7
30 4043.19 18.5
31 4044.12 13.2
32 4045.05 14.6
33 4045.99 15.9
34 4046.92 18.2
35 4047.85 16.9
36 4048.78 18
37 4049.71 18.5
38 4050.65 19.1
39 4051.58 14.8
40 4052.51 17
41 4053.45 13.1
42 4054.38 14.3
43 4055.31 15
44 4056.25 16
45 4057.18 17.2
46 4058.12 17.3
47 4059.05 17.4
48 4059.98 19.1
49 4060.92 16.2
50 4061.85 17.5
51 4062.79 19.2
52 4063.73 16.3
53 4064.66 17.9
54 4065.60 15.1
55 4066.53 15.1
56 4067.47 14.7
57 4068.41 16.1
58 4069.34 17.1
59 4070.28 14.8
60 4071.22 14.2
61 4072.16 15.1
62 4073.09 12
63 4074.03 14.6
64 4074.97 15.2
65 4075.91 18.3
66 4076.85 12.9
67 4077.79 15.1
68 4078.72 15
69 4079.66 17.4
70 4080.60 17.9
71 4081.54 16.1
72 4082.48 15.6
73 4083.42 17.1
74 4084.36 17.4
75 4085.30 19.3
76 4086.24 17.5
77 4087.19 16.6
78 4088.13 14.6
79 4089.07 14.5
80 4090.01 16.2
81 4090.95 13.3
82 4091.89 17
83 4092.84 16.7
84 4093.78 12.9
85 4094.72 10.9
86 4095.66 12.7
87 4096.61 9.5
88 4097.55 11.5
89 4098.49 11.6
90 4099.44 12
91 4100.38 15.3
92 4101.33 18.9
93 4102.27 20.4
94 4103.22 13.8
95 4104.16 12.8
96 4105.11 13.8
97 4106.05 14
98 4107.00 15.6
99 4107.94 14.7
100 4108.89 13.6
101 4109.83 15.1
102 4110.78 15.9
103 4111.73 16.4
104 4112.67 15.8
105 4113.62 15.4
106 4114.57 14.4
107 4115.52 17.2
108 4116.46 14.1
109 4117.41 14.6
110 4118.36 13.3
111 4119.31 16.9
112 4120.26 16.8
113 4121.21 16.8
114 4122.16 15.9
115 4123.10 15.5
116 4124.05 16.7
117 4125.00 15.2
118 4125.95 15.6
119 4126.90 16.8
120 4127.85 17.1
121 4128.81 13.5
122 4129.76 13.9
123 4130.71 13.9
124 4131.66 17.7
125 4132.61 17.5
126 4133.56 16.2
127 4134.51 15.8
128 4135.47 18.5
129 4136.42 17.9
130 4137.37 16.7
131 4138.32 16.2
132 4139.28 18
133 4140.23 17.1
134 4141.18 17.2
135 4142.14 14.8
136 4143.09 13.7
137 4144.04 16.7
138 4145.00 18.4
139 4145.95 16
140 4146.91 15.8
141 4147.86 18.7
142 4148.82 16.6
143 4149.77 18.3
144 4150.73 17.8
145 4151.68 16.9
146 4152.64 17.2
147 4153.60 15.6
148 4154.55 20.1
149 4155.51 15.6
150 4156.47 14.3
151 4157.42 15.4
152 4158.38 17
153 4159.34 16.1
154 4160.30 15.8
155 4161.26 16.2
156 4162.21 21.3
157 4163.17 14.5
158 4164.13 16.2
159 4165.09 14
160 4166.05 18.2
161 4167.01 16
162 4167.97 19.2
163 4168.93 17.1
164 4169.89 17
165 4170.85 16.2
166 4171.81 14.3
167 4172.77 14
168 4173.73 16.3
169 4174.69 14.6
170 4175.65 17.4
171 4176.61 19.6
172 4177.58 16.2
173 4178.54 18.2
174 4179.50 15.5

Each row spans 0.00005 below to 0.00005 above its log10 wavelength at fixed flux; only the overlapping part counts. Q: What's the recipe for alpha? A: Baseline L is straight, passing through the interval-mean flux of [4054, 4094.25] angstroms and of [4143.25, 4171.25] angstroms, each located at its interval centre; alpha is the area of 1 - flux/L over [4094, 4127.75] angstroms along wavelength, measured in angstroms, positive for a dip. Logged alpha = 3.1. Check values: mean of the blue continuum 16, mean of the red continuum 16.8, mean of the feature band 14.9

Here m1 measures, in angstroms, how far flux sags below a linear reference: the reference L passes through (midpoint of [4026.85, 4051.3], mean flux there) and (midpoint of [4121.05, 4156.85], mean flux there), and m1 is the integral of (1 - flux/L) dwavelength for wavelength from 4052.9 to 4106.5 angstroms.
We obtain 4.1 angstroms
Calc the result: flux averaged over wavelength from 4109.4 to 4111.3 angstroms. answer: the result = 15.5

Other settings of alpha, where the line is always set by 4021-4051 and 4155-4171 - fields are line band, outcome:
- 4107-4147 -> 1.54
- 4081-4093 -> 0.27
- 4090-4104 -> 2.16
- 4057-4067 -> -0.22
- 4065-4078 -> 1.30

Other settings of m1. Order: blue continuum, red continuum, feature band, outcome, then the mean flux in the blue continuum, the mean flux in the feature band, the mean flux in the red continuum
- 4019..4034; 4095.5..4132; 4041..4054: -0.6 angstroms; 16.2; 16.6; 15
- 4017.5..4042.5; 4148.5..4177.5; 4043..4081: 1.3 angstroms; 16.7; 16.1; 16.6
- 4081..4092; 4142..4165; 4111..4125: 0.6 angstroms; 16.3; 15.7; 16.6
